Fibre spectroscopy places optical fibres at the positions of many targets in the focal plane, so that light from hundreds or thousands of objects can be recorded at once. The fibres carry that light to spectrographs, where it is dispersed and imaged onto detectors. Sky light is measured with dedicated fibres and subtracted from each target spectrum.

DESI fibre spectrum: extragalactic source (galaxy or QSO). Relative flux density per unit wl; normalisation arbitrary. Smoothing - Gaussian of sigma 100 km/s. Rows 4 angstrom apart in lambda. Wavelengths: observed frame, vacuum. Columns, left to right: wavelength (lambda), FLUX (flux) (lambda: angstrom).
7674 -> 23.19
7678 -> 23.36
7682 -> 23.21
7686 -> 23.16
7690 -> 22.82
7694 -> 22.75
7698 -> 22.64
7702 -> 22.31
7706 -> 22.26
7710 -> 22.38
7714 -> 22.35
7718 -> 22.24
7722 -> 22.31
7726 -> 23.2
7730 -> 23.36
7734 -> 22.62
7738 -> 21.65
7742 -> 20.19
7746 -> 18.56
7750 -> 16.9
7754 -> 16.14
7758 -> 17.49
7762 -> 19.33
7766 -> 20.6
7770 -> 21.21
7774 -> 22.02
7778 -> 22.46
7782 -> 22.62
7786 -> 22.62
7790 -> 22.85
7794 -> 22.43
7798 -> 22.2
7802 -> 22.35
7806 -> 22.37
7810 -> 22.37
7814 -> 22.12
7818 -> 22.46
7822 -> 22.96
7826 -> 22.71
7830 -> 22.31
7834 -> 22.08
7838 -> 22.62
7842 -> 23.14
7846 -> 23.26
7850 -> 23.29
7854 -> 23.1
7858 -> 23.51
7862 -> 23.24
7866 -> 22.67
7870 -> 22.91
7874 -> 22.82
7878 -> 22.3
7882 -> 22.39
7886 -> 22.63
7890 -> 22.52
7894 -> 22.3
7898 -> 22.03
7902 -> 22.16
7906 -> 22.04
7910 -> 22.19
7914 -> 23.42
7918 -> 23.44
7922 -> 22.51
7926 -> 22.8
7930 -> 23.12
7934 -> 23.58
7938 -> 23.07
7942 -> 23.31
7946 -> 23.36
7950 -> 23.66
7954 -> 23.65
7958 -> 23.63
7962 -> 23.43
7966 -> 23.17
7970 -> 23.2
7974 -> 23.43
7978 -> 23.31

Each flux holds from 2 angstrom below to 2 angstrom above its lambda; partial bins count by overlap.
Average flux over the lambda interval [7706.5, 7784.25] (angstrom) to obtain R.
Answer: 21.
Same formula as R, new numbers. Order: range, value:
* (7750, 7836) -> 21.5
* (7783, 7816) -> 22.4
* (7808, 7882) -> 22.8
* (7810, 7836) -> 22.4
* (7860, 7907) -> 22.5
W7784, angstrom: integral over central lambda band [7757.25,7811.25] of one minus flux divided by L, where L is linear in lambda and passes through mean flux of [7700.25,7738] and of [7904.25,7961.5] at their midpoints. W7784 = 2.3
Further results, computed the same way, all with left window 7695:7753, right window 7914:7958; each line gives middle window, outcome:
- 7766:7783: 0.08 angstrom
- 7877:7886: 0.17 angstrom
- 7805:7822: -0.09 angstrom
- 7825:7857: -0.47 angstrom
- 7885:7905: 0.56 angstrom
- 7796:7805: -0.04 angstrom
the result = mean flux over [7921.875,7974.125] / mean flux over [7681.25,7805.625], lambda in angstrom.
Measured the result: 1.08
